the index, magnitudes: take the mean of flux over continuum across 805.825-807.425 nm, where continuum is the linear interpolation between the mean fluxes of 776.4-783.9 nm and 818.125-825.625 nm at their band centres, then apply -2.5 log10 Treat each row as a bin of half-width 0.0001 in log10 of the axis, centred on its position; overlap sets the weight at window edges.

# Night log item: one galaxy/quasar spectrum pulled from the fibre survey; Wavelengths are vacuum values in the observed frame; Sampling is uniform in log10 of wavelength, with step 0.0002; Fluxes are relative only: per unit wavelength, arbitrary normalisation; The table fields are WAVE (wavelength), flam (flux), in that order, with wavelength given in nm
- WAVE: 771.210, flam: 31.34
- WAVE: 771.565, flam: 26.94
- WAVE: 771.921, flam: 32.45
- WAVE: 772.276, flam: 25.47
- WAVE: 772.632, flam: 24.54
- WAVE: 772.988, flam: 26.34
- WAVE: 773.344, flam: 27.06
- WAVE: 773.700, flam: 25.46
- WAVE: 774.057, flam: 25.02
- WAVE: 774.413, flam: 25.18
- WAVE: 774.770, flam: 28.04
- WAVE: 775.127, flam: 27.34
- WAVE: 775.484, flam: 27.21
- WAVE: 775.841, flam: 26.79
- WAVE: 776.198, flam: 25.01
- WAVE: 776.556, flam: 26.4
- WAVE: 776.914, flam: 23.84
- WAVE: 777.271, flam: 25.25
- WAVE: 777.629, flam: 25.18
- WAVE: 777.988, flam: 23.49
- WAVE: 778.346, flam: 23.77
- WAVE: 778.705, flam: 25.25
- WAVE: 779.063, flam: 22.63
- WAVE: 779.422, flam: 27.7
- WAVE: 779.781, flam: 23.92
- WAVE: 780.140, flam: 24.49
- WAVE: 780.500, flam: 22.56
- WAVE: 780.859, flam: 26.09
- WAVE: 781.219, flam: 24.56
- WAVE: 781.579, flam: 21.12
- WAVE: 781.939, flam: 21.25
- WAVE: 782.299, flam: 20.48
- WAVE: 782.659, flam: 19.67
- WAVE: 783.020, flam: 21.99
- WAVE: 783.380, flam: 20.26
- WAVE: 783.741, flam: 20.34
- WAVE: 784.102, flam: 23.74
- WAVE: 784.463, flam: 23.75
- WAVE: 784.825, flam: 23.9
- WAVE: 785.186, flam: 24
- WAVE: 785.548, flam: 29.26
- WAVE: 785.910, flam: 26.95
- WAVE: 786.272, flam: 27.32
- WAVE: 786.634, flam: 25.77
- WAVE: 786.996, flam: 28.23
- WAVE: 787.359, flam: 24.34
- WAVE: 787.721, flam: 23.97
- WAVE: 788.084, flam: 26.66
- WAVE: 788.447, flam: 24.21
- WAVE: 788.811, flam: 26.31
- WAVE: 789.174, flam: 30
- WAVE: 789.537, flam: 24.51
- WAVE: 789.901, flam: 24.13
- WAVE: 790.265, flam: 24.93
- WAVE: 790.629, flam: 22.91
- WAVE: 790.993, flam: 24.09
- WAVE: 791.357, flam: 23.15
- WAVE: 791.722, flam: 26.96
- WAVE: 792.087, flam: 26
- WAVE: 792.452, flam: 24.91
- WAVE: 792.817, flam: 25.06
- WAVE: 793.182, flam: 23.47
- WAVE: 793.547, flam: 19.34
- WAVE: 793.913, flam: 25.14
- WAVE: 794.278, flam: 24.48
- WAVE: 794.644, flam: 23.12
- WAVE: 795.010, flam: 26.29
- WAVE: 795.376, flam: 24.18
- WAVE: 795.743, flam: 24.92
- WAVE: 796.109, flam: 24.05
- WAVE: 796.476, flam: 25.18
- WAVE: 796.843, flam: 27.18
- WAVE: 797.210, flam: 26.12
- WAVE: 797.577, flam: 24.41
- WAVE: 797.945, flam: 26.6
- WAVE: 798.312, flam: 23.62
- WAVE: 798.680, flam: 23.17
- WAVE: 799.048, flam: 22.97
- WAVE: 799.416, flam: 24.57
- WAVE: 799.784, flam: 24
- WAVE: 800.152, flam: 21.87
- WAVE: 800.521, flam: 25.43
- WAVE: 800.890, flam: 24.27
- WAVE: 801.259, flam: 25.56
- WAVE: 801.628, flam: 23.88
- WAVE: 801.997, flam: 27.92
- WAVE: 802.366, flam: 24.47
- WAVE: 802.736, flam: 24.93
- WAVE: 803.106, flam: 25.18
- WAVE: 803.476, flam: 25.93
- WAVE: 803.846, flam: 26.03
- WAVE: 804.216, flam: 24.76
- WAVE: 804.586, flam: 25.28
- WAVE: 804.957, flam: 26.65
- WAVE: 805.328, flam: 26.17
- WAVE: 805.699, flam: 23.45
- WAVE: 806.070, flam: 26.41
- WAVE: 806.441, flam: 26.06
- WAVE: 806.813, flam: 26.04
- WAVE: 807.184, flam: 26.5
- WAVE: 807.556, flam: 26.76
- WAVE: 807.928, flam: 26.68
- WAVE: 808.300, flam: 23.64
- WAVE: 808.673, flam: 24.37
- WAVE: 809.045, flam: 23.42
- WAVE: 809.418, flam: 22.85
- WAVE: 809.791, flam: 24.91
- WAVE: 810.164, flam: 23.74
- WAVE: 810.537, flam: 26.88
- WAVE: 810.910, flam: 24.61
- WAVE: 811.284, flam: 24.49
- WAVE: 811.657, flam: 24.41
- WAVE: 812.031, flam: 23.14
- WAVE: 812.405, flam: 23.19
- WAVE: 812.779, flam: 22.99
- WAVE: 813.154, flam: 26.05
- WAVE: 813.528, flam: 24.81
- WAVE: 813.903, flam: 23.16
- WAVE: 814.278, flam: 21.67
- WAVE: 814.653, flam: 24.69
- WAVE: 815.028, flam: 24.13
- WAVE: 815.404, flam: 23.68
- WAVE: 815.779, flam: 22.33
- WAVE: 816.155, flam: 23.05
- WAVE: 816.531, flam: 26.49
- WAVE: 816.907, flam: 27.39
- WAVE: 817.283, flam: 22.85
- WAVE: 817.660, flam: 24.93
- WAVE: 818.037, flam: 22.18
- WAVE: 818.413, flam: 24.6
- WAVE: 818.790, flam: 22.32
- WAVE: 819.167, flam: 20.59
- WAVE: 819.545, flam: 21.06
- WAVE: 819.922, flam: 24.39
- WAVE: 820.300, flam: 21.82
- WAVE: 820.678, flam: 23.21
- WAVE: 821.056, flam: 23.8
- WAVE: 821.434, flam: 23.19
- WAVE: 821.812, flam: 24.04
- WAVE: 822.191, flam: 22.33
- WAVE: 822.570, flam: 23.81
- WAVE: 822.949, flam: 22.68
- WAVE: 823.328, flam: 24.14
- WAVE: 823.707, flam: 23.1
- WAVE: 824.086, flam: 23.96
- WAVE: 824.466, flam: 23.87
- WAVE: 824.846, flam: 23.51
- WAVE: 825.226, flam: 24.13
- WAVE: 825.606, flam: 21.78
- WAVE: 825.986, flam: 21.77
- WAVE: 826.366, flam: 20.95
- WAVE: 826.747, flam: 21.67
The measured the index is -0.13 mag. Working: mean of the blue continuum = 23.3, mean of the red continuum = 23.1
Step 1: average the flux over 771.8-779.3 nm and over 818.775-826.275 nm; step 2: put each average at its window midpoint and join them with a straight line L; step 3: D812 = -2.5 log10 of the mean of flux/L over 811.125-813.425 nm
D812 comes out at -0.02 mag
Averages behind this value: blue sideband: 25.8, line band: 24.1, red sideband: 23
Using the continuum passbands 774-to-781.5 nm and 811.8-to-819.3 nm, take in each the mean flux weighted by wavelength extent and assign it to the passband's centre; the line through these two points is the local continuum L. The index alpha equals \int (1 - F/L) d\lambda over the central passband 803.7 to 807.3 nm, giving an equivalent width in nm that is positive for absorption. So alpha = -0.24 nm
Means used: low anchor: 25.2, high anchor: 23.7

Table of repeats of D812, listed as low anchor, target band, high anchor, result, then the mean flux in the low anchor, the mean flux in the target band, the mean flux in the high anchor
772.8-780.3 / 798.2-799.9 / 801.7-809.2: 0.08 mag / 25.5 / 23.7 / 25.5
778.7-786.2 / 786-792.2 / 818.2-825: -0.09 mag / 23.5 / 25.5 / 23.1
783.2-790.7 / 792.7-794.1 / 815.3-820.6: 0.07 mag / 25.1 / 23.2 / 23.4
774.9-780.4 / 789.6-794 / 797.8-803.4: 0.03 mag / 25.2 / 24.2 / 24.6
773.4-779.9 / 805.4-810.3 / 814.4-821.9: -0.05 mag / 25.5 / 25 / 23.5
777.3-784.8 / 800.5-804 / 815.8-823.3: -0.09 mag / 23.2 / 25.3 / 23.4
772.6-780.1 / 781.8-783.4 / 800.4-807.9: 0.22 mag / 25.5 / 20.8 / 25.6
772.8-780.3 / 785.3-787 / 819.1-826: -0.10 mag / 25.5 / 27.3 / 23.1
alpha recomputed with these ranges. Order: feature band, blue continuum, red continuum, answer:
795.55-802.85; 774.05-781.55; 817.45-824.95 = -0.18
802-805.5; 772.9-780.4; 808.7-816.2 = -0.19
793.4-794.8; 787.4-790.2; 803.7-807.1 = 0.14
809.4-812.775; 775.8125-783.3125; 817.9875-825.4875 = -0.14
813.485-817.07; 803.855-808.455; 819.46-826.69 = 0.03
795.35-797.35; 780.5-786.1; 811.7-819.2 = -0.16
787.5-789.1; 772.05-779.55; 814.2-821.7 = -0.04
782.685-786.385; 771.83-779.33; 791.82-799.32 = 0.19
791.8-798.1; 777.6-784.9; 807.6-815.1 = -0.31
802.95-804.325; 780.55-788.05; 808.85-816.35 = -0.09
